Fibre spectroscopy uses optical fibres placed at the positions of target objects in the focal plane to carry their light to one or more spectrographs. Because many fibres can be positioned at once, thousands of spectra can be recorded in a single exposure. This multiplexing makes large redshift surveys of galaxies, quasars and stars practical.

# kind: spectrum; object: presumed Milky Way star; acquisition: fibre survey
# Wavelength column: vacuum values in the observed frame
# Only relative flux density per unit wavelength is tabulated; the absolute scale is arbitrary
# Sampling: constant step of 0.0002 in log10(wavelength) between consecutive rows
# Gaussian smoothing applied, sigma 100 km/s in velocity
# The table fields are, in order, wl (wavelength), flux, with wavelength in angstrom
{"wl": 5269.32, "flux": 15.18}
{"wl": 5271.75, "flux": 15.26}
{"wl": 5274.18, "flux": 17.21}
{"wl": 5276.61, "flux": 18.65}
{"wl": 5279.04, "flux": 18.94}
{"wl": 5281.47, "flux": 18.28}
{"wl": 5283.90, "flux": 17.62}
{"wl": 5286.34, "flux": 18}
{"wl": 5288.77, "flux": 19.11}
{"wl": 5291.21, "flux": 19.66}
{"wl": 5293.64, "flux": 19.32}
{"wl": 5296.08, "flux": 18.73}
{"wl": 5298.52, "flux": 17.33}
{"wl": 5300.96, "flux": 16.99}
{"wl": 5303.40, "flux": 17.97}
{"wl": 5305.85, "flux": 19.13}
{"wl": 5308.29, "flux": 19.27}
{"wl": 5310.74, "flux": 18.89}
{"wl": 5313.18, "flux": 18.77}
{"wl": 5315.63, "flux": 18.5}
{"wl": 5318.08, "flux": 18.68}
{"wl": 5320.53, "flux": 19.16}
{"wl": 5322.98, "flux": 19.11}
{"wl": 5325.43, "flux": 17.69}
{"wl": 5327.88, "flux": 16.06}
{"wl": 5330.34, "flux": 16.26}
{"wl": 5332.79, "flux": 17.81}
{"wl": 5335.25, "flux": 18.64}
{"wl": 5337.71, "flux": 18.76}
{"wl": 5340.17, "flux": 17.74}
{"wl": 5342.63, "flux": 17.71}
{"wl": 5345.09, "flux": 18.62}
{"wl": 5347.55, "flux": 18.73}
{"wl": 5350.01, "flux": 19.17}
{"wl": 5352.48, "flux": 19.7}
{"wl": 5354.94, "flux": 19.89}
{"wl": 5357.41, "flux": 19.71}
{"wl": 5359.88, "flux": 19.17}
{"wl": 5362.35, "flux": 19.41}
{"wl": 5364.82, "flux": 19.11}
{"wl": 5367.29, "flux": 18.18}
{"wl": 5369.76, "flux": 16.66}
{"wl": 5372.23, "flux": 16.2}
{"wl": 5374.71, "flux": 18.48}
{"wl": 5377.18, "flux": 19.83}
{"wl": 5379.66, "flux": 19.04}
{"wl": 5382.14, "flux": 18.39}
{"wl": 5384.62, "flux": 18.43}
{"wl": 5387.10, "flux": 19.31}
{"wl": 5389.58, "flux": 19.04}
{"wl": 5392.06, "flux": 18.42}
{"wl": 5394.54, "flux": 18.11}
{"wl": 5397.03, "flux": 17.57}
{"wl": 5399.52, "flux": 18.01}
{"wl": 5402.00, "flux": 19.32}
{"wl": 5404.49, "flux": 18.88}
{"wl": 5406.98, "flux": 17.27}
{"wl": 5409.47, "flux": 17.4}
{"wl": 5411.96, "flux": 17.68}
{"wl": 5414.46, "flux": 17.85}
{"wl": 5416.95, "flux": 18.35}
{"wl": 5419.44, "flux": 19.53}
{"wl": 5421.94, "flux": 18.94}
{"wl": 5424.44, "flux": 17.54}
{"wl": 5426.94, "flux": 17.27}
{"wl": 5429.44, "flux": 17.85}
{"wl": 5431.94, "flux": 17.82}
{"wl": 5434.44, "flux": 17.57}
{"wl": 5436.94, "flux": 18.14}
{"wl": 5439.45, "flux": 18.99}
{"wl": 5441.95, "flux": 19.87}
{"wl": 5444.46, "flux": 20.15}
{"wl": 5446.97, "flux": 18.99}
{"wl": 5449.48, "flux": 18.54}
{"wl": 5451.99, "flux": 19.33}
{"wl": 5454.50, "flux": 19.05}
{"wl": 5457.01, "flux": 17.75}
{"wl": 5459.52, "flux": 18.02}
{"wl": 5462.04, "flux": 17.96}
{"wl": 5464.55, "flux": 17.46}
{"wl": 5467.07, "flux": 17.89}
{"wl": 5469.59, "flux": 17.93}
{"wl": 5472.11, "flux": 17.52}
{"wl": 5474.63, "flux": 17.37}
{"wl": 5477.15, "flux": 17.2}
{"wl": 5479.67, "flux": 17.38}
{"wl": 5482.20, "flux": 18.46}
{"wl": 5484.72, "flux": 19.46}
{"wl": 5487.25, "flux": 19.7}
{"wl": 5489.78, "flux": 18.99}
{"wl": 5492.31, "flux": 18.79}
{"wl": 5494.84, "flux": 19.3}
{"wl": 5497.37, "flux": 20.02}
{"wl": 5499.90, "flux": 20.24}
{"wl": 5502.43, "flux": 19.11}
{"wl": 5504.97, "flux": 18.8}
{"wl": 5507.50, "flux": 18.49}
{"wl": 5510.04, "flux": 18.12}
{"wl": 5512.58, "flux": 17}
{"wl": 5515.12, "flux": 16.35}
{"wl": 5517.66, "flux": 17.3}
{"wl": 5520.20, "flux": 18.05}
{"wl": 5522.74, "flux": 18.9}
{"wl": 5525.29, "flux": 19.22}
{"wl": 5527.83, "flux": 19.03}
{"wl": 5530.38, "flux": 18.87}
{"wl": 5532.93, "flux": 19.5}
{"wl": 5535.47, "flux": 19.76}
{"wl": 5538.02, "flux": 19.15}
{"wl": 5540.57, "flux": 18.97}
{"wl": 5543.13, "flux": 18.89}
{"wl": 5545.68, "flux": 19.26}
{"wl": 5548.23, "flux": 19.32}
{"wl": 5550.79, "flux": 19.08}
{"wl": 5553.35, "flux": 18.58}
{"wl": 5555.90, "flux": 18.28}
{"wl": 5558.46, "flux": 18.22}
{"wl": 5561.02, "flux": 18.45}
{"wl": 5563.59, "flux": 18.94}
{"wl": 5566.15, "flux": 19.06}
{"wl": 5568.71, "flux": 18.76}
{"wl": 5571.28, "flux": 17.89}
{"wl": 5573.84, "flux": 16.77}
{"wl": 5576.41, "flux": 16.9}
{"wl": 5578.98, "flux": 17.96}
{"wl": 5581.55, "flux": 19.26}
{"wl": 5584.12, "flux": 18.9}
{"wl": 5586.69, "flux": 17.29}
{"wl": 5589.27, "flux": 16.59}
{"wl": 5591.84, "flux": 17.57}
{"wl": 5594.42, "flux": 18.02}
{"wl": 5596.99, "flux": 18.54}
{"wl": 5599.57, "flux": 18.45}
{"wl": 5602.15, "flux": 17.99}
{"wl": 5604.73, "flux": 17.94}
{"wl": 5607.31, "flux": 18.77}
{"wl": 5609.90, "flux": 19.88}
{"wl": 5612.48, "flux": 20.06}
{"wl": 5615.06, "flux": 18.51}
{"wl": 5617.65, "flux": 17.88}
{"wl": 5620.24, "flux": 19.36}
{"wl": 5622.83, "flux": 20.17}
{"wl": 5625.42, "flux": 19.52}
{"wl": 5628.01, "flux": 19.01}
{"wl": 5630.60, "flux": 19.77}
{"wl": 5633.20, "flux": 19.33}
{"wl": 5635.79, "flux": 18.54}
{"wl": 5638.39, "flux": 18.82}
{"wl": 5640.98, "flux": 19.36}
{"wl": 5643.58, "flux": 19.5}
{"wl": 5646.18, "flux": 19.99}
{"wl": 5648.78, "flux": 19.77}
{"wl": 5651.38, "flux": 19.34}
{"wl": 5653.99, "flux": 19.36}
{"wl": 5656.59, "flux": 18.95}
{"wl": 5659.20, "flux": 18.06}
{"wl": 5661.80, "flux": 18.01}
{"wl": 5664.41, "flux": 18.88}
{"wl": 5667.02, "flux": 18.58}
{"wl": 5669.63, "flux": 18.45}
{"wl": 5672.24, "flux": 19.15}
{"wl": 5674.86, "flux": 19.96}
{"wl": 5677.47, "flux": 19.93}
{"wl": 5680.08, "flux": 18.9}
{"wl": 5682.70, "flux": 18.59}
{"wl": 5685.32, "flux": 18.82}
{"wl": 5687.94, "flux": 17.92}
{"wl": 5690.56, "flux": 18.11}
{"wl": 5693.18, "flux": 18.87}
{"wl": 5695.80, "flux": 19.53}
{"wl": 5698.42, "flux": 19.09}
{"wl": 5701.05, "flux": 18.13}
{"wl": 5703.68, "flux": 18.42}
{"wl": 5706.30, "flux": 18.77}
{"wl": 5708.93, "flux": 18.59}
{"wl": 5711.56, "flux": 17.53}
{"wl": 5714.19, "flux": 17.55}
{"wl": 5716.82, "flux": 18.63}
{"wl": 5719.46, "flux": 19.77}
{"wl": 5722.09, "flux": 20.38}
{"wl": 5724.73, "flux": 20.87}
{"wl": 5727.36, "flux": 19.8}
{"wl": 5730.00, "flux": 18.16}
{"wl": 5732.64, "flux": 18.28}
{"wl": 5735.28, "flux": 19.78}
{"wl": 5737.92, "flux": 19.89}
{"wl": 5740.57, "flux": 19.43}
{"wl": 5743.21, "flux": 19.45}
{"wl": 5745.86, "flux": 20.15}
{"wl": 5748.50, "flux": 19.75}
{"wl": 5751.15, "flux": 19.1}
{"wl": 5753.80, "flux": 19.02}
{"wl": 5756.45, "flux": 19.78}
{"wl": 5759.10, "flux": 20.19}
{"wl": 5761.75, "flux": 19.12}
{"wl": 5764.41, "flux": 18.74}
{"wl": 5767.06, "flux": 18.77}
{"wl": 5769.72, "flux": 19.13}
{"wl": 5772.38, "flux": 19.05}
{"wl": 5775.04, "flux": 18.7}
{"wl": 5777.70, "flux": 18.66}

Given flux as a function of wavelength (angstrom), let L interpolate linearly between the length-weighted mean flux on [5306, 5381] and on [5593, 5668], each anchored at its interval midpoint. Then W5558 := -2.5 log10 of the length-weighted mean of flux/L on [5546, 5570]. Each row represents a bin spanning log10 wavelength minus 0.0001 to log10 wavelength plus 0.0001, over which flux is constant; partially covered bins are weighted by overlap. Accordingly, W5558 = 0.01 mag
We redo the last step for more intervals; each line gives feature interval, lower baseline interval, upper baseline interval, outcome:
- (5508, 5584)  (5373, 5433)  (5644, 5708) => 0.01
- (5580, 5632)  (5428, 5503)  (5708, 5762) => 0.02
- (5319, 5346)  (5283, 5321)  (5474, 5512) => 0.04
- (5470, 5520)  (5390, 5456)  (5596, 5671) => 0.01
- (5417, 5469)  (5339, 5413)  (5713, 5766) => 0.01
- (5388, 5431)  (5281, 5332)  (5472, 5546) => 0.02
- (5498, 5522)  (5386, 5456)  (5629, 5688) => 0.03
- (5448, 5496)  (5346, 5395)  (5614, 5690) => 0.03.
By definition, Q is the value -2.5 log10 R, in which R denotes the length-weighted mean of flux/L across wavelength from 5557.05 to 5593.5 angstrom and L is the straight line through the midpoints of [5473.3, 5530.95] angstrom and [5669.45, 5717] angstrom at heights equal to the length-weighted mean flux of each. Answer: 0.03 mag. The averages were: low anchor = 18.5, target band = 18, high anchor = 18.7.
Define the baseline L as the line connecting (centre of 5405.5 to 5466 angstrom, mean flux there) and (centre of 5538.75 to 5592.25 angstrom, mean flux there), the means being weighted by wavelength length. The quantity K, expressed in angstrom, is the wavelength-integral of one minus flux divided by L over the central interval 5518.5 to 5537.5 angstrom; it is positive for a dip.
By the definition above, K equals -0.7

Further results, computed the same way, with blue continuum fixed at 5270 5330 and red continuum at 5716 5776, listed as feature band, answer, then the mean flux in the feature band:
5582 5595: 0.8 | 17.8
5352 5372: -0.5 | 18.8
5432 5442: 0.1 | 18.4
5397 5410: 0.2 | 18.2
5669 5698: 0.4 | 18.9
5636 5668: 0.2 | 19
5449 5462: 0.1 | 18.5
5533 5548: -0.3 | 19.2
